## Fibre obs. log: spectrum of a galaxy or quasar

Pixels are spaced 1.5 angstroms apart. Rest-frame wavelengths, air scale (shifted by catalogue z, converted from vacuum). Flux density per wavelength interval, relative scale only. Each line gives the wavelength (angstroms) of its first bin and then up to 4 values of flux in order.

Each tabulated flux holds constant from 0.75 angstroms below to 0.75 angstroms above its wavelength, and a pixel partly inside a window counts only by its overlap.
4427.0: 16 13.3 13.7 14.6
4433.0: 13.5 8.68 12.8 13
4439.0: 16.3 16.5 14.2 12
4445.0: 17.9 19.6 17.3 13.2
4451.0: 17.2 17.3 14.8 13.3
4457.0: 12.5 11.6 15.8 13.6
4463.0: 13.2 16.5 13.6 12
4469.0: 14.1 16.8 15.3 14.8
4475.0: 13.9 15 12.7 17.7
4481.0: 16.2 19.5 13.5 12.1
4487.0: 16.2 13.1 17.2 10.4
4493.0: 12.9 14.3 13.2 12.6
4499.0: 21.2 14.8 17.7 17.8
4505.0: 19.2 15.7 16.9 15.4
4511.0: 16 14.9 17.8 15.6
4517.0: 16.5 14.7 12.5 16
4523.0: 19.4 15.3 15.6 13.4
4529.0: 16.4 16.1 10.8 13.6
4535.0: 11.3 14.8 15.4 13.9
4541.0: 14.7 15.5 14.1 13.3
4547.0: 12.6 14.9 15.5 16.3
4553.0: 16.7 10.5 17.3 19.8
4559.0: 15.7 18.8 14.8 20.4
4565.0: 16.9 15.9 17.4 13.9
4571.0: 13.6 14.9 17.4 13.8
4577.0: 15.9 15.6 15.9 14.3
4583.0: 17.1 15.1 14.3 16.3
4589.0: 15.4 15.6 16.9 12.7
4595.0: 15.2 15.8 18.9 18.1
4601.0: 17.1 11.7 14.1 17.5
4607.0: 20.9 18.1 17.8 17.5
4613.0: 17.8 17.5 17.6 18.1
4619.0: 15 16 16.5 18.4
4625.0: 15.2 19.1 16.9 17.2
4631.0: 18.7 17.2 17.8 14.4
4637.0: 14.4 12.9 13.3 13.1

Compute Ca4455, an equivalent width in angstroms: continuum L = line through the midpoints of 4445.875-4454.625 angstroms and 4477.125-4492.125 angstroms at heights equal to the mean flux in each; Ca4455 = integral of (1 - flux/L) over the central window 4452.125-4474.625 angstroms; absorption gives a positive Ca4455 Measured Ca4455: 2.3 angstroms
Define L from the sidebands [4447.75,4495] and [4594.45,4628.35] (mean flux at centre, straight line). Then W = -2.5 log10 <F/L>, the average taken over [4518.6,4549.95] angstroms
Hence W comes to 0.08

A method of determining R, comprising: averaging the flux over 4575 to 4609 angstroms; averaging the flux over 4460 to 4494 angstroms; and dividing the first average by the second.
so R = 1.09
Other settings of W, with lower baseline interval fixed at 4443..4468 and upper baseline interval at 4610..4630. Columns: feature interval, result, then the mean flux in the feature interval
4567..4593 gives 0.08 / 15.5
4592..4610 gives 0.03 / 16.5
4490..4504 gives 0.03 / 15.1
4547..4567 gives 0.00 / 16.3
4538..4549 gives 0.13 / 14.2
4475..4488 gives 0.00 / 15.2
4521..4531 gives -0.01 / 16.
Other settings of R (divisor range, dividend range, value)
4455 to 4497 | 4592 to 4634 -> 1.18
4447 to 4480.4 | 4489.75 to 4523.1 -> 1.07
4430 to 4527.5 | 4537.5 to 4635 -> 1.07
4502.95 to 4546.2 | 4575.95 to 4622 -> 1.07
